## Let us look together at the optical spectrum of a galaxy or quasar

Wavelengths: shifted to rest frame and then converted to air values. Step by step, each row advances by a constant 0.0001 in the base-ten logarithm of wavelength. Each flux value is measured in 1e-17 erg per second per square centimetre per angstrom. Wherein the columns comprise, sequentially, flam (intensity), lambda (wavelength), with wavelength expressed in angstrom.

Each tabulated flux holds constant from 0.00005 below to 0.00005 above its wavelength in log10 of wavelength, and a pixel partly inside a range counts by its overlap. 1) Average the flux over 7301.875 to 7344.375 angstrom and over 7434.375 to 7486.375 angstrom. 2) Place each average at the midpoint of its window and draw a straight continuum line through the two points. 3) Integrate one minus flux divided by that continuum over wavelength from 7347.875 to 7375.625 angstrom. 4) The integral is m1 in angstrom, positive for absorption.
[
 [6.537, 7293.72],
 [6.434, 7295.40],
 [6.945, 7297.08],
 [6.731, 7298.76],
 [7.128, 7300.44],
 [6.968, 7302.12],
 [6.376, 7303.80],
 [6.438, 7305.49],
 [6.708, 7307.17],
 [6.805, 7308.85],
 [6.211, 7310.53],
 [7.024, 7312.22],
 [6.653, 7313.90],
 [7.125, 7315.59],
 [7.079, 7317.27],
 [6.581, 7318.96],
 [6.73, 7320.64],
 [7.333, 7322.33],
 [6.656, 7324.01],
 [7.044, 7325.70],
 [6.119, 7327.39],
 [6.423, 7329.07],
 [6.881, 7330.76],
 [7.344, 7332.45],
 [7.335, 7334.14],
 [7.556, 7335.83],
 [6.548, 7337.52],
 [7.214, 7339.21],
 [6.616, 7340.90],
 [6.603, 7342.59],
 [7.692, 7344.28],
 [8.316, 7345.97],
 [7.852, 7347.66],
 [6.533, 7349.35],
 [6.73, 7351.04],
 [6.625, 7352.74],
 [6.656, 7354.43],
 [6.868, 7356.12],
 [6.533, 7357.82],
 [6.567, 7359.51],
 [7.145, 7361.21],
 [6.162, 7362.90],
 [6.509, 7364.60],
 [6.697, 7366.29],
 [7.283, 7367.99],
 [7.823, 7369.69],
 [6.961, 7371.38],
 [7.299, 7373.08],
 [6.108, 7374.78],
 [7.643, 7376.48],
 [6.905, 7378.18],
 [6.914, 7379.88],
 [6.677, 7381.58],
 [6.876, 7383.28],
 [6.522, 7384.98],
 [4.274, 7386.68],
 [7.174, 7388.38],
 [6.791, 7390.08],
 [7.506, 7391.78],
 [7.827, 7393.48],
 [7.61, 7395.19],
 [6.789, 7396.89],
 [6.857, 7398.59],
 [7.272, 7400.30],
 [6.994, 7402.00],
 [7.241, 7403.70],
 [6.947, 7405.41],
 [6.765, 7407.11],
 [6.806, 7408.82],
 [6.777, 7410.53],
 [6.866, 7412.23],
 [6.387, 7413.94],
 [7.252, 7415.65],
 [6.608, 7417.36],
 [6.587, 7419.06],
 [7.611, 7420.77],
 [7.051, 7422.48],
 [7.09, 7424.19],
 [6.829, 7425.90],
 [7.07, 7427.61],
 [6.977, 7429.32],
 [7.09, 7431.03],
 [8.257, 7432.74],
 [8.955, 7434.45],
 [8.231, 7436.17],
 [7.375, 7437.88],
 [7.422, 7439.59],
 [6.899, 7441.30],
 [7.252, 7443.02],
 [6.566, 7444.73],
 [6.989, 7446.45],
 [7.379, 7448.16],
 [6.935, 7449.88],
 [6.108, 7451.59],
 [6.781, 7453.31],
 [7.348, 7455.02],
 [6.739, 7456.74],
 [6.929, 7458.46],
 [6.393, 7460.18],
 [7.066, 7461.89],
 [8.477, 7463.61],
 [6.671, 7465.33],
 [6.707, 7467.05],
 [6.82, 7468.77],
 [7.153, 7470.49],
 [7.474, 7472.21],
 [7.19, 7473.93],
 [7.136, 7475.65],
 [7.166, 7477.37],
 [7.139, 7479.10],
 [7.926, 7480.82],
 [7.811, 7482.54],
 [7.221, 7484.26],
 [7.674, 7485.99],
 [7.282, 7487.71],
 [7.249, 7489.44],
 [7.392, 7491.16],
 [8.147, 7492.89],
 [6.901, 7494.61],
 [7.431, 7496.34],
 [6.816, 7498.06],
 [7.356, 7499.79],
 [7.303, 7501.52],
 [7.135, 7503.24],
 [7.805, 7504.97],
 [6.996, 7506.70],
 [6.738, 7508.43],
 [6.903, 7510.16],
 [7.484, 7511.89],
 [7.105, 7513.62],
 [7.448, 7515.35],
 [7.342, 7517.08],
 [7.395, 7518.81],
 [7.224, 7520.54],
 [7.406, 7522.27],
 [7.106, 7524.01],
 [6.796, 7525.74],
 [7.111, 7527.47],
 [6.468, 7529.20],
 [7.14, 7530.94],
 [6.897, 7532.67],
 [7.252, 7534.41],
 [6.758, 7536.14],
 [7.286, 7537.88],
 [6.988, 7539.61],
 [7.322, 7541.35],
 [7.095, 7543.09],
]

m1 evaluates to 0.5 angstrom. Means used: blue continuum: 6.83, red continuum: 7.19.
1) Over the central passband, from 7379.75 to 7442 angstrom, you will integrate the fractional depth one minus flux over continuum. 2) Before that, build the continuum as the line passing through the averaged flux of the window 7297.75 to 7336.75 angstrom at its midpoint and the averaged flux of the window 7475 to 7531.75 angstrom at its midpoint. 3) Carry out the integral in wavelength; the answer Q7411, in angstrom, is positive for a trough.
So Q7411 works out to -0.1 angstrom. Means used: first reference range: 6.84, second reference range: 7.26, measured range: 7.06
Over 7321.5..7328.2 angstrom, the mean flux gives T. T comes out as 6.79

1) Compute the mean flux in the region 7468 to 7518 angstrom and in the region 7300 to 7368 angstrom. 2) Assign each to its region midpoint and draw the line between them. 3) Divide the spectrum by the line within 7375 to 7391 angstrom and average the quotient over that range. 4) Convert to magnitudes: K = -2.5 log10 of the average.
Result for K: 0.059 mag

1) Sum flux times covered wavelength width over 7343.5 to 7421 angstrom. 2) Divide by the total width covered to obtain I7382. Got 6.93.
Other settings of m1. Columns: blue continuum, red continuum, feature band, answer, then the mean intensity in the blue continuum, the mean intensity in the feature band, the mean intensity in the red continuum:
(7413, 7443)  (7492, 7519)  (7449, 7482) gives 0.91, 7.27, 7.07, 7.27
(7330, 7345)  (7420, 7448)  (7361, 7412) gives 2.25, 7.08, 6.9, 7.35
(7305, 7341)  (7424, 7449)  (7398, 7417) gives 0.83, 6.85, 6.91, 7.37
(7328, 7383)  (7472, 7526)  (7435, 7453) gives 0.09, 6.96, 7.13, 7.3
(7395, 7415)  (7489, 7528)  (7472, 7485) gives -0.41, 6.92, 7.38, 7.24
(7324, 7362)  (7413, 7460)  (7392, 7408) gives -0.23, 6.96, 7.16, 7.13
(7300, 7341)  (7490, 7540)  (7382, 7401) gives 0.29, 6.84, 6.86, 7.18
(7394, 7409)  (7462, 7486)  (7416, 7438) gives -0.66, 7.06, 7.36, 7.3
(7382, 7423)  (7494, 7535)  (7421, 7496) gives -2.40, 6.89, 7.24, 7.15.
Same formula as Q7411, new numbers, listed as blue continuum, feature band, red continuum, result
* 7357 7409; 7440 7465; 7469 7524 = 0.5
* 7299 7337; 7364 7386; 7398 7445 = 0.3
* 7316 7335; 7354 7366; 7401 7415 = 0.4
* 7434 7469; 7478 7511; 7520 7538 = -1.2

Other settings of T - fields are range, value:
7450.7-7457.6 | 6.75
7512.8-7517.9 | 7.3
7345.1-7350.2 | 7.58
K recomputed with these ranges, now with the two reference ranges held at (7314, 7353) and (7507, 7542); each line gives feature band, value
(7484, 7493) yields -0.05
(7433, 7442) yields -0.11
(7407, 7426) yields 0.02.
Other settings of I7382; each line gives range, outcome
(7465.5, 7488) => 7.27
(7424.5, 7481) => 7.19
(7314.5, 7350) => 7.03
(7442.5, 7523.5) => 7.19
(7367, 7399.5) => 6.94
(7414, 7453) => 7.18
